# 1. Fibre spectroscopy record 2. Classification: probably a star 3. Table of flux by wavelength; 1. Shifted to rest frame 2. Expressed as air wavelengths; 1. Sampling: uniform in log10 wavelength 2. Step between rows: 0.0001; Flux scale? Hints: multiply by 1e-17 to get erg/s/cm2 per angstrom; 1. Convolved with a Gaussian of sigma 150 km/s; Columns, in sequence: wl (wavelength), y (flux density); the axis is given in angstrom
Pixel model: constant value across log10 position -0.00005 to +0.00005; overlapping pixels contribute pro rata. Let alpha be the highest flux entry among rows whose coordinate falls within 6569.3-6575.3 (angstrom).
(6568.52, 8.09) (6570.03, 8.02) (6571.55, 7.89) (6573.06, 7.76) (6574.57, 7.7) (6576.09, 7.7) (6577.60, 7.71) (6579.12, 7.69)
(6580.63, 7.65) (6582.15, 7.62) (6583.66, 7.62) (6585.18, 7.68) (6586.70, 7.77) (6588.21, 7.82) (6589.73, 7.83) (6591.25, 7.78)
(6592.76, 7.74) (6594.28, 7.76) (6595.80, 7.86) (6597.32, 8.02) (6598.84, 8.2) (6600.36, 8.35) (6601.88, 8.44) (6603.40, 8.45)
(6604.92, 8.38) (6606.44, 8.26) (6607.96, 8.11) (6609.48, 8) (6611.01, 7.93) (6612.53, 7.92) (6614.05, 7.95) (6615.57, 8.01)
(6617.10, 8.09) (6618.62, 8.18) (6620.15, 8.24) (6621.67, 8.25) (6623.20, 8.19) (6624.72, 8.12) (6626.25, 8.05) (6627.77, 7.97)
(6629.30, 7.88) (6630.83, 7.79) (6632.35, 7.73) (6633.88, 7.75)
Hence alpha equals 8.02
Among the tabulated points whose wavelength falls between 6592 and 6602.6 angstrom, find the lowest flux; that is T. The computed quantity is 7.74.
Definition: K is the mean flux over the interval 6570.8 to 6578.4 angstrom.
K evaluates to 7.75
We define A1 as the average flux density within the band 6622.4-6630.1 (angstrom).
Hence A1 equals 8.04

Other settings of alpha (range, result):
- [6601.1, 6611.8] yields 8.45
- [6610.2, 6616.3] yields 8.01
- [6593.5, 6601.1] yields 8.35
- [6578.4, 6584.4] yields 7.69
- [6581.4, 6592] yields 7.83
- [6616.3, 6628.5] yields 8.25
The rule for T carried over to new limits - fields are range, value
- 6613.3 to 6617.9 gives 7.95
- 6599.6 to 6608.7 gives 8.11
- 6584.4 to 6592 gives 7.68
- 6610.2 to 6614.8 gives 7.92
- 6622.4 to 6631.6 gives 7.79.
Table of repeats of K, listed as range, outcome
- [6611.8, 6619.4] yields 8.03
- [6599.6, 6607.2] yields 8.38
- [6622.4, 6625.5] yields 8.14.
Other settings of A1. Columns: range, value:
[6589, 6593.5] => 7.79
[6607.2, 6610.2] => 8.06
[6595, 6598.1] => 7.93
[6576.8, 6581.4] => 7.68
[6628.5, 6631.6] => 7.84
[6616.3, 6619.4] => 8.11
